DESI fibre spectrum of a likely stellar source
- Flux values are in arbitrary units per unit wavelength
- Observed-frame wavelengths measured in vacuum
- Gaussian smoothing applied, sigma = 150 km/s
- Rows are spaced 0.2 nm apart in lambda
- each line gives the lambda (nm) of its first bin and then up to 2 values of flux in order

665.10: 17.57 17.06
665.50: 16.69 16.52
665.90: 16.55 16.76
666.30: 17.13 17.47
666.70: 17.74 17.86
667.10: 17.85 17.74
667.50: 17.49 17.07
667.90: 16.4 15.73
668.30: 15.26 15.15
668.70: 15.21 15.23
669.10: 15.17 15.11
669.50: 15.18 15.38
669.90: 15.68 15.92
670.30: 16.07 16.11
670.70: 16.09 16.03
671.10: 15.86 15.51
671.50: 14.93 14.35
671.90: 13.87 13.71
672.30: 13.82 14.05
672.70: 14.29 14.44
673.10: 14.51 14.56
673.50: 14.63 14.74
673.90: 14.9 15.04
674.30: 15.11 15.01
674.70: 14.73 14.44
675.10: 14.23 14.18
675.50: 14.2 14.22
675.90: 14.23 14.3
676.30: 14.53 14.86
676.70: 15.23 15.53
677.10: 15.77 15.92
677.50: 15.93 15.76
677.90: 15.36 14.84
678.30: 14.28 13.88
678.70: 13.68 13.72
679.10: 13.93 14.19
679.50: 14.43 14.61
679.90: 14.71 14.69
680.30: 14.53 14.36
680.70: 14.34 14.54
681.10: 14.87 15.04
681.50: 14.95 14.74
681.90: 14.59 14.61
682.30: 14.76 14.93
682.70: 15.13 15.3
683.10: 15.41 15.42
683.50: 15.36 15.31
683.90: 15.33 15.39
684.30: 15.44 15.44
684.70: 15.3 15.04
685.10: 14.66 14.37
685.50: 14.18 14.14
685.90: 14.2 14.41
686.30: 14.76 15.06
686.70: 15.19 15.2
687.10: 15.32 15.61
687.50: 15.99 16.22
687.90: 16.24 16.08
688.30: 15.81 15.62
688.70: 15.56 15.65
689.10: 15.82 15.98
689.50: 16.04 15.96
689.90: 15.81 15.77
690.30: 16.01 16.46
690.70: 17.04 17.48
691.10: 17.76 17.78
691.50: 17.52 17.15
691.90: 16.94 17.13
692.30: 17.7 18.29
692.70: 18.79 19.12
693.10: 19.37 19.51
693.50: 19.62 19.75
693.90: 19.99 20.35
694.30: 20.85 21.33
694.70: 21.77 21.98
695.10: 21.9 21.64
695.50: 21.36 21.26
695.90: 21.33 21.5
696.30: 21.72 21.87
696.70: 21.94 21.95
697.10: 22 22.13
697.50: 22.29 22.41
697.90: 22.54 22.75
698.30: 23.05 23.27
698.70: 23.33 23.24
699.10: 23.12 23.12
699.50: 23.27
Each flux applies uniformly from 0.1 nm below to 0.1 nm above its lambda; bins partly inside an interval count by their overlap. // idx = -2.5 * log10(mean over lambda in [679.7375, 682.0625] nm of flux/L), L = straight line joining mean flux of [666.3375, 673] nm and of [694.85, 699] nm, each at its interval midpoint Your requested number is 0.244 mag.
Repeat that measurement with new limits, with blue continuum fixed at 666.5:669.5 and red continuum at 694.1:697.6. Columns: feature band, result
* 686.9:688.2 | 0.26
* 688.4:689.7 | 0.28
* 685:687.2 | 0.32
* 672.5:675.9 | 0.20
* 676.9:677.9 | 0.15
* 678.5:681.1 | 0.28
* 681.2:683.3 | 0.26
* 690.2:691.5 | 0.21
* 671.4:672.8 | 0.21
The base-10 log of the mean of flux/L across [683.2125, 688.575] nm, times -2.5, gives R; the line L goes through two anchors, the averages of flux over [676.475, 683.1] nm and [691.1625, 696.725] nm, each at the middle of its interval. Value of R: 0.12 mag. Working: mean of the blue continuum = 14.8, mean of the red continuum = 19.9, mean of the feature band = 15.2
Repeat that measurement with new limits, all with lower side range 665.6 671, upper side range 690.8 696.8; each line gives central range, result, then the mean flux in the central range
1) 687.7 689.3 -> 0.20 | 15.9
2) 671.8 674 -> 0.18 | 14.3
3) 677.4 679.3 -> 0.21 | 14.6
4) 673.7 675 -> 0.15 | 14.9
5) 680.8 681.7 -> 0.21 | 14.8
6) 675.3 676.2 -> 0.21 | 14.2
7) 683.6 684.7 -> 0.20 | 15.4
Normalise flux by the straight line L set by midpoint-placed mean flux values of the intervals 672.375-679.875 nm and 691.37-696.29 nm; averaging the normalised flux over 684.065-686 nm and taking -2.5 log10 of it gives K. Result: 0.17 mag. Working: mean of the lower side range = 14.7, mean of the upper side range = 19.9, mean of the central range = 14.8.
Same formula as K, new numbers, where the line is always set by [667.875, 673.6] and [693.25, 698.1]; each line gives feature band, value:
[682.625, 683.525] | 0.19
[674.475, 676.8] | 0.13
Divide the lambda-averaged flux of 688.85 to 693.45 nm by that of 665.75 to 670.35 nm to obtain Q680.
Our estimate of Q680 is 1.06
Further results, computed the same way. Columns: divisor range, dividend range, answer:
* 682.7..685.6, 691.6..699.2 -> 1.38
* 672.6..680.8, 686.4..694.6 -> 1.17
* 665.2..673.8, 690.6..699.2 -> 1.31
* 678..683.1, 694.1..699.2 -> 1.52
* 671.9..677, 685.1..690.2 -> 1.06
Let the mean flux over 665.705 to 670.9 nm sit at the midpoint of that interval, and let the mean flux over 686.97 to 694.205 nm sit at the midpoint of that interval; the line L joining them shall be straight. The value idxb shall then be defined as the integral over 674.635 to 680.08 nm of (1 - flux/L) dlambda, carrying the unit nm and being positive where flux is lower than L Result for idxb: 0.65 nm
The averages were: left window 16.3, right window 17.1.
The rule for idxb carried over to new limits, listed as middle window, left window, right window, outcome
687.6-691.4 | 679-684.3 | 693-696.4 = 0.455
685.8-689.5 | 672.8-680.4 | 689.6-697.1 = 0.469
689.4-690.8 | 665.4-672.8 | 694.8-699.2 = 0.304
